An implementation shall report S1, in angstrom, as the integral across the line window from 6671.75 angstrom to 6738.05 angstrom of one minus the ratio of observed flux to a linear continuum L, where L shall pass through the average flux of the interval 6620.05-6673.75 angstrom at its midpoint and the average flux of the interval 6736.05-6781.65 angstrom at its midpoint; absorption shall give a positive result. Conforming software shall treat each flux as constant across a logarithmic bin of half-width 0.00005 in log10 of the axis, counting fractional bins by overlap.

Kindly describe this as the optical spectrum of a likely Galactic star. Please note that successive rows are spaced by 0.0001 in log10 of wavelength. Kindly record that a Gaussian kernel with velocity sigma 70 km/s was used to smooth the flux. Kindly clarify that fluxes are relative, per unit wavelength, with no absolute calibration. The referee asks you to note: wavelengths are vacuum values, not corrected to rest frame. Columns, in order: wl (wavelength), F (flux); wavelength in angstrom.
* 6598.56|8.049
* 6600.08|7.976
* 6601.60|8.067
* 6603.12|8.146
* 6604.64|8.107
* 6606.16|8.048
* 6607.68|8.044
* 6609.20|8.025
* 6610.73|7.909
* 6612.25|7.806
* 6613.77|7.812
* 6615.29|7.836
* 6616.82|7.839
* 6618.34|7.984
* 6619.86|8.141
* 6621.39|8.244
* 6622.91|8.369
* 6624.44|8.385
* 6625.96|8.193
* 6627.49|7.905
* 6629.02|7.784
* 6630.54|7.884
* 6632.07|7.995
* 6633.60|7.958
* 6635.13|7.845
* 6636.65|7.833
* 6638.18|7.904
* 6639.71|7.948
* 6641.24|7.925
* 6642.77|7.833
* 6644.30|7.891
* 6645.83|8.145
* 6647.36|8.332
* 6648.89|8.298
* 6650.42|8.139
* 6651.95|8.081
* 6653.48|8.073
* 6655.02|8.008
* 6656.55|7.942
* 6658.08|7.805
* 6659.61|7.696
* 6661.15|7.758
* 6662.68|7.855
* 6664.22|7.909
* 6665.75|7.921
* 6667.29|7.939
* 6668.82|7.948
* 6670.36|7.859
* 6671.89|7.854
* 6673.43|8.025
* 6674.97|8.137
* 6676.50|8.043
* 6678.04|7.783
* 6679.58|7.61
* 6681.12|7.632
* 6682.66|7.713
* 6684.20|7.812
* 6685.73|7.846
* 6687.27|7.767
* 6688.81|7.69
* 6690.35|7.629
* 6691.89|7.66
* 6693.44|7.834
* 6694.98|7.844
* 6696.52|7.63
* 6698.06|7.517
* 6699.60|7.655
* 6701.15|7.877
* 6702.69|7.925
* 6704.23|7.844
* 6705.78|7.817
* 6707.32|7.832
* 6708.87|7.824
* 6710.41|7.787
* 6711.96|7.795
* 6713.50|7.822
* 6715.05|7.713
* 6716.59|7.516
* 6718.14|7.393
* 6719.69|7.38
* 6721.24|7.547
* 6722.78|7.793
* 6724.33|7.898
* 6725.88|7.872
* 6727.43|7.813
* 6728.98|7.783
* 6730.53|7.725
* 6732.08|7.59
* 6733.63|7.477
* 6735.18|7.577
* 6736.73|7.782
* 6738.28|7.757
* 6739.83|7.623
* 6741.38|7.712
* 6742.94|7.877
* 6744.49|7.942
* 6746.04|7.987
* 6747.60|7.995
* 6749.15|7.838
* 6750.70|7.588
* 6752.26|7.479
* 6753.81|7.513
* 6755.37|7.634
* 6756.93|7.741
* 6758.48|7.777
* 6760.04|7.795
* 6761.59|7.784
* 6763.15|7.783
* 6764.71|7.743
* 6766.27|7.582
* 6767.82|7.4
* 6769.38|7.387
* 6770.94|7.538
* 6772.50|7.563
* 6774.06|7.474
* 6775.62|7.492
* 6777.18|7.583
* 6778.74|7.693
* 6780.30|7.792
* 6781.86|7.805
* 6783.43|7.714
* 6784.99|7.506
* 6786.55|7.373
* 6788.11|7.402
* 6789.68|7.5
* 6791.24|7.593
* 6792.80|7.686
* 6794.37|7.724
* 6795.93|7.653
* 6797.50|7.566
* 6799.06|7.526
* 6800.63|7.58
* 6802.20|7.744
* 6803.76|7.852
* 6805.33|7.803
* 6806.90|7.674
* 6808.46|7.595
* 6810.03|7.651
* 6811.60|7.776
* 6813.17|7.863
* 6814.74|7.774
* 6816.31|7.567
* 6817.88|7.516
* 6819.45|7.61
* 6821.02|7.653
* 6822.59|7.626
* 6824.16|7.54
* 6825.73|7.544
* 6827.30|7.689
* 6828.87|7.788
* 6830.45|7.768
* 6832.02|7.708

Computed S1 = 0.73 angstrom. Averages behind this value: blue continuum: 7.99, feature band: 7.74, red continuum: 7.69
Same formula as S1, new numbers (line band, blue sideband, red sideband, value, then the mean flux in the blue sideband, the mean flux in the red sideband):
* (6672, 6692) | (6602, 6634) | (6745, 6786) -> 0.2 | 8.02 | 7.66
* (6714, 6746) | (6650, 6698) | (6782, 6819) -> 0.2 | 7.85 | 7.64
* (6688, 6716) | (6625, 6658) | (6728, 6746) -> 0.2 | 8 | 7.73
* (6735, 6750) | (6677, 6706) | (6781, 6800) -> -0.3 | 7.74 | 7.59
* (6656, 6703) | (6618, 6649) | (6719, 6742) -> 0.4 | 8.03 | 7.69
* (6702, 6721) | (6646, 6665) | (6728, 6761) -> 0.3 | 8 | 7.73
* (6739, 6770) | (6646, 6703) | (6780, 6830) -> 0.1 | 7.87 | 7.64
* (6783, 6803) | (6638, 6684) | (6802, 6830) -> 0.4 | 7.93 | 7.68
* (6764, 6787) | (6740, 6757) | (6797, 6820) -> 0.4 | 7.75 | 7.67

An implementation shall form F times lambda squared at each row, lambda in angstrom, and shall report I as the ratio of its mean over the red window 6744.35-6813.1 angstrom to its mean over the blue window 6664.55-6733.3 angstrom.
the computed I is 1.01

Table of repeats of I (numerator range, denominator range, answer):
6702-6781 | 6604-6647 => 1.00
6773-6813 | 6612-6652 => 1.00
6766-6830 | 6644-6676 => 0.99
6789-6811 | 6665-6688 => 1.01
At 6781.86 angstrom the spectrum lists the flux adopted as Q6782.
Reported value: 7.805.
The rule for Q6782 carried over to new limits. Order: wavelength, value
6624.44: 8.385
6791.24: 7.593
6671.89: 7.854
